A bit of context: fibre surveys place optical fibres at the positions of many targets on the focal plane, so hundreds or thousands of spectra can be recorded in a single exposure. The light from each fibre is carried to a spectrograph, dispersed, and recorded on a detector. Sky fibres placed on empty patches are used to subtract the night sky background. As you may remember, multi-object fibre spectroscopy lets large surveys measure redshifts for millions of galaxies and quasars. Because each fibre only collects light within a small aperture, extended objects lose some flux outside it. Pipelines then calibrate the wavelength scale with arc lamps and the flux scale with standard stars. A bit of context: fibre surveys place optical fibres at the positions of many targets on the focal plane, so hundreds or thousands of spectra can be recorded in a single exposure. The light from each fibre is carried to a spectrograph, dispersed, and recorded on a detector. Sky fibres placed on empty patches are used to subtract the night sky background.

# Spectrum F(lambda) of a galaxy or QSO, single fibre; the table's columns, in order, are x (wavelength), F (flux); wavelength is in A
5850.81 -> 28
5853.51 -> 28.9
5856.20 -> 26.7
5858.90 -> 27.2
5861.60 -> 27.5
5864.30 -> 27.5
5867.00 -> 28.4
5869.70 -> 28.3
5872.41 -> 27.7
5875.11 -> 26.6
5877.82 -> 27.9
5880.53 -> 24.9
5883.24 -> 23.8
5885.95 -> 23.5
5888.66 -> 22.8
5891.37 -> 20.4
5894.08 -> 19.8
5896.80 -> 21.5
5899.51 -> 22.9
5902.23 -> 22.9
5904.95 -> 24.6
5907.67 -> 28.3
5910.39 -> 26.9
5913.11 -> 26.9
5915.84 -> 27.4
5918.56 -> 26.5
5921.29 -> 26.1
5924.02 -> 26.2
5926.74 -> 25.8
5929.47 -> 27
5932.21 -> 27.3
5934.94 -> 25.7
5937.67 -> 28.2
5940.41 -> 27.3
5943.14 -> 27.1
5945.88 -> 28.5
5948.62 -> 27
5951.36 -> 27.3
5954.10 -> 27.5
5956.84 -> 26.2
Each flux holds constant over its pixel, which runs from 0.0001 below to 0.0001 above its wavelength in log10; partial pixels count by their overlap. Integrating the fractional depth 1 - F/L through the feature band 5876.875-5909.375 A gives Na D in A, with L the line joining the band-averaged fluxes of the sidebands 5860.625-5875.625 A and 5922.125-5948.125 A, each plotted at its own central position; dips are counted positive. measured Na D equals 4.6 A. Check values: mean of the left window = 27.7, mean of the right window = 27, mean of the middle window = 23.6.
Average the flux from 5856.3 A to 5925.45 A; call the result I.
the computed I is 25.5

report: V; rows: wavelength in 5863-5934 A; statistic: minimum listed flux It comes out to 19.8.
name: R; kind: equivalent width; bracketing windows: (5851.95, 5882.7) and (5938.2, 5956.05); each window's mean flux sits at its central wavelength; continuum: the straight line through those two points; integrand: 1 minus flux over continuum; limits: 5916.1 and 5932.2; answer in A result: 0.5 A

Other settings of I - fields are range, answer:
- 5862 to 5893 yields 25.6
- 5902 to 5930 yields 26.4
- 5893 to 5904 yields 21.9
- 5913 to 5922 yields 26.7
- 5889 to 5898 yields 20.8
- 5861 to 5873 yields 27.9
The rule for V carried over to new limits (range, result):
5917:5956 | 25.7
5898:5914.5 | 22.9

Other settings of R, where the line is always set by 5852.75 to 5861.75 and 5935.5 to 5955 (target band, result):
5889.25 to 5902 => 2.83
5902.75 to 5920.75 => 0.61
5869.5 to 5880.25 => 0.09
